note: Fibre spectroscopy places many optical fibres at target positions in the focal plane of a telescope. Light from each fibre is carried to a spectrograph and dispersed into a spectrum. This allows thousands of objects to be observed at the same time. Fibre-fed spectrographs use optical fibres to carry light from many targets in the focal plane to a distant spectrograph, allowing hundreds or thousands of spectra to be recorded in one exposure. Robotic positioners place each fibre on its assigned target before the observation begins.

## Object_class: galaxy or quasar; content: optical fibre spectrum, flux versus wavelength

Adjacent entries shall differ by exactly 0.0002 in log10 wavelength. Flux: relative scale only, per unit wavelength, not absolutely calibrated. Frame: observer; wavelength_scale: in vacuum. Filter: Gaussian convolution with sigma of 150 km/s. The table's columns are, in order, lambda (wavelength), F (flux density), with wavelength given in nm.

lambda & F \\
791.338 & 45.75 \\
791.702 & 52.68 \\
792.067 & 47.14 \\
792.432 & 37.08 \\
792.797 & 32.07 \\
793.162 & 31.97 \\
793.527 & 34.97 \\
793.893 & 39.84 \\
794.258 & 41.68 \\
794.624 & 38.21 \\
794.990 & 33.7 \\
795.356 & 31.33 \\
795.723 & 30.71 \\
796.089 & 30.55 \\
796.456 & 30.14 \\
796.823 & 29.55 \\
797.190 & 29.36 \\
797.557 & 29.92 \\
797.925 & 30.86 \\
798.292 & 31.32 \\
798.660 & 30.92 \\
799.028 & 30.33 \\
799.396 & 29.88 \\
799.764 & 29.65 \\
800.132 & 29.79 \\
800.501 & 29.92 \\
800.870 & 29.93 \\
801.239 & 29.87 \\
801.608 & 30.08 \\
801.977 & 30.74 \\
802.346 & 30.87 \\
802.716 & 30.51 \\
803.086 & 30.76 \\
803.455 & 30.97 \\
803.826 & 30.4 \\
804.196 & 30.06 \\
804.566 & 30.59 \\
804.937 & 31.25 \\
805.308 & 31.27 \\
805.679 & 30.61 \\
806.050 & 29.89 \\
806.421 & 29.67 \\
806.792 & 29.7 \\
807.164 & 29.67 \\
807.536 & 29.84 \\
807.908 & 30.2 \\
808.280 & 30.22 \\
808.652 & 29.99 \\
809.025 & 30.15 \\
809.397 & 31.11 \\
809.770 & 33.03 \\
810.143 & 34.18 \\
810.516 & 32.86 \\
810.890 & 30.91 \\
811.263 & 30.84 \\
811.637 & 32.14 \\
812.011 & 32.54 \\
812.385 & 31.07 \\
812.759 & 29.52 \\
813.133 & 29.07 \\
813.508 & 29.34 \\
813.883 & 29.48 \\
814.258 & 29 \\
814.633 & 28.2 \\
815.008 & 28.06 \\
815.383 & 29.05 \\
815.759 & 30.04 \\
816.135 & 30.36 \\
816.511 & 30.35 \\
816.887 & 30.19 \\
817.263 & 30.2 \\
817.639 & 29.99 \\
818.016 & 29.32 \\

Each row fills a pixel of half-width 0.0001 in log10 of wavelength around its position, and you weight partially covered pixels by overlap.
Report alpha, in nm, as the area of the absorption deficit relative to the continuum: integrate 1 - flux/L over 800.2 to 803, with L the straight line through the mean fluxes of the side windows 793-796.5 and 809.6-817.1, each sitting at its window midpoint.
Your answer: 0.23 nm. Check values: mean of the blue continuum 34.5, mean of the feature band 30.3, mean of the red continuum 30.5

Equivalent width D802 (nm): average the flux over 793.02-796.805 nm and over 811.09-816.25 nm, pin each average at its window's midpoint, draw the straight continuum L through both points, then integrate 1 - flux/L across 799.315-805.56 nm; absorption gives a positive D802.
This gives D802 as 0.39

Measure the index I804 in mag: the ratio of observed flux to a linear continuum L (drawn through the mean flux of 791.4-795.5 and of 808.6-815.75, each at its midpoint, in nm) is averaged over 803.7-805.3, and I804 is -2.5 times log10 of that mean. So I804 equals 0.11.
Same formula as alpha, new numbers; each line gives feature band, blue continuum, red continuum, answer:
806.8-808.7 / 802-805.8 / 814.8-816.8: 0.025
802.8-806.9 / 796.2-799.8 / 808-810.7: 0.075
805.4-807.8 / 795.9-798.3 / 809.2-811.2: 0.133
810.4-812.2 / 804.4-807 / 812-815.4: -0.128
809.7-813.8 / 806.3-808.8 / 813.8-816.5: -0.246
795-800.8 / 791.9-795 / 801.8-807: 0.720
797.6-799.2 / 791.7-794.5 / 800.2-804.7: 0.153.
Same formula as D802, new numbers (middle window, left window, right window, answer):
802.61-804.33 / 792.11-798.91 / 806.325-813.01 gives 0.08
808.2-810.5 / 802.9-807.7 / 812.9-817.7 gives -0.12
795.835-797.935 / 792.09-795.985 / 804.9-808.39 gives 0.26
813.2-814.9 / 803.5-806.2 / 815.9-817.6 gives 0.08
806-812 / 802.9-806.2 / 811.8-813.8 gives -0.10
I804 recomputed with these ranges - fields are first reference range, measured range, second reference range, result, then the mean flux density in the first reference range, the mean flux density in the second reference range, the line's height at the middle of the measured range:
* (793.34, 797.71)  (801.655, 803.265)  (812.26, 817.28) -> 0.05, 33.3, 29.5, 32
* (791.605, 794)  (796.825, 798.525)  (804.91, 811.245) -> 0.20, 38.9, 30.8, 36.3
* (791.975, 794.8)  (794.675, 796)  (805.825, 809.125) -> 0.13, 37.6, 29.9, 36.5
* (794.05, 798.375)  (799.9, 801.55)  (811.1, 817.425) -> 0.07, 32.3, 30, 31.7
